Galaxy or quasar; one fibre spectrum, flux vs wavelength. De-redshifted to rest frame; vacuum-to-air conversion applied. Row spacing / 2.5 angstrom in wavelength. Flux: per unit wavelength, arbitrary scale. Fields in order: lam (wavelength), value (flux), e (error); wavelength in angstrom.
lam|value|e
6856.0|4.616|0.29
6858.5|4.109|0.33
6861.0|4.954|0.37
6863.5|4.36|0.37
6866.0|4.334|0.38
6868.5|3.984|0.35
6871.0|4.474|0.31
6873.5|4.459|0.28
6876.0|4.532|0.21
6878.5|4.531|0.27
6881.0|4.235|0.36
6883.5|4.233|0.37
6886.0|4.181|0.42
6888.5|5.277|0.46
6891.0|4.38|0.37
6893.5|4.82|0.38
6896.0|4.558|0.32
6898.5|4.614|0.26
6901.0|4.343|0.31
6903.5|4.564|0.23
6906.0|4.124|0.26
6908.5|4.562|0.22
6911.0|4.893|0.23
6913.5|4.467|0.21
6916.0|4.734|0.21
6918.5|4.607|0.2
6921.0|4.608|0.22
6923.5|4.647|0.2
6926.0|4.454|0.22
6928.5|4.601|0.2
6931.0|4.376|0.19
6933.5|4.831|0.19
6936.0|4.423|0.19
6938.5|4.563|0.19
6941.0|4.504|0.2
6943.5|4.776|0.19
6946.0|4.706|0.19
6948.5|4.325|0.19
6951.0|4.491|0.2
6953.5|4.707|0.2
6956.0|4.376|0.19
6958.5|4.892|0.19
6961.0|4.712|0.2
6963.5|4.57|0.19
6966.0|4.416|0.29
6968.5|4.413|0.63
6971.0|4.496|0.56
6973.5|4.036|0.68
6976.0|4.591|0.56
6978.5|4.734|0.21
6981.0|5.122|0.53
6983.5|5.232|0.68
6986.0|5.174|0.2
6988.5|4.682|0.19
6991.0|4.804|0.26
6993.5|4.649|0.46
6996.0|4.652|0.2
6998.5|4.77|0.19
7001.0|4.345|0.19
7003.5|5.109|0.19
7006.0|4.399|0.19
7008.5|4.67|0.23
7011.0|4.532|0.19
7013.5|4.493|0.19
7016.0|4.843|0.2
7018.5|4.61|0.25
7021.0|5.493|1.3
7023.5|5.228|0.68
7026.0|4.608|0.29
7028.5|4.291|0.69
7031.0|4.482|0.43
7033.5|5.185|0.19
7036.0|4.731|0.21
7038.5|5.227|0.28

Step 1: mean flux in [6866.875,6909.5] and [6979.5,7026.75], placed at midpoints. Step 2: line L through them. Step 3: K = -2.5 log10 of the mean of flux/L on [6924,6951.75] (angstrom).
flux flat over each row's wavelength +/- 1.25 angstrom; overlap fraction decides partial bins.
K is 0.01 mag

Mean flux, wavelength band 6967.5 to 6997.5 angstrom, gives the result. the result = 4.72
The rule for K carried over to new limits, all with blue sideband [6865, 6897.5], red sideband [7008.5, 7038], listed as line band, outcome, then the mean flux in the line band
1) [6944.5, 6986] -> 0.005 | 4.63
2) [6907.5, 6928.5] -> -0.018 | 4.62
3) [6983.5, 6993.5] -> -0.045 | 4.9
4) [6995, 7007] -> 0.016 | 4.66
